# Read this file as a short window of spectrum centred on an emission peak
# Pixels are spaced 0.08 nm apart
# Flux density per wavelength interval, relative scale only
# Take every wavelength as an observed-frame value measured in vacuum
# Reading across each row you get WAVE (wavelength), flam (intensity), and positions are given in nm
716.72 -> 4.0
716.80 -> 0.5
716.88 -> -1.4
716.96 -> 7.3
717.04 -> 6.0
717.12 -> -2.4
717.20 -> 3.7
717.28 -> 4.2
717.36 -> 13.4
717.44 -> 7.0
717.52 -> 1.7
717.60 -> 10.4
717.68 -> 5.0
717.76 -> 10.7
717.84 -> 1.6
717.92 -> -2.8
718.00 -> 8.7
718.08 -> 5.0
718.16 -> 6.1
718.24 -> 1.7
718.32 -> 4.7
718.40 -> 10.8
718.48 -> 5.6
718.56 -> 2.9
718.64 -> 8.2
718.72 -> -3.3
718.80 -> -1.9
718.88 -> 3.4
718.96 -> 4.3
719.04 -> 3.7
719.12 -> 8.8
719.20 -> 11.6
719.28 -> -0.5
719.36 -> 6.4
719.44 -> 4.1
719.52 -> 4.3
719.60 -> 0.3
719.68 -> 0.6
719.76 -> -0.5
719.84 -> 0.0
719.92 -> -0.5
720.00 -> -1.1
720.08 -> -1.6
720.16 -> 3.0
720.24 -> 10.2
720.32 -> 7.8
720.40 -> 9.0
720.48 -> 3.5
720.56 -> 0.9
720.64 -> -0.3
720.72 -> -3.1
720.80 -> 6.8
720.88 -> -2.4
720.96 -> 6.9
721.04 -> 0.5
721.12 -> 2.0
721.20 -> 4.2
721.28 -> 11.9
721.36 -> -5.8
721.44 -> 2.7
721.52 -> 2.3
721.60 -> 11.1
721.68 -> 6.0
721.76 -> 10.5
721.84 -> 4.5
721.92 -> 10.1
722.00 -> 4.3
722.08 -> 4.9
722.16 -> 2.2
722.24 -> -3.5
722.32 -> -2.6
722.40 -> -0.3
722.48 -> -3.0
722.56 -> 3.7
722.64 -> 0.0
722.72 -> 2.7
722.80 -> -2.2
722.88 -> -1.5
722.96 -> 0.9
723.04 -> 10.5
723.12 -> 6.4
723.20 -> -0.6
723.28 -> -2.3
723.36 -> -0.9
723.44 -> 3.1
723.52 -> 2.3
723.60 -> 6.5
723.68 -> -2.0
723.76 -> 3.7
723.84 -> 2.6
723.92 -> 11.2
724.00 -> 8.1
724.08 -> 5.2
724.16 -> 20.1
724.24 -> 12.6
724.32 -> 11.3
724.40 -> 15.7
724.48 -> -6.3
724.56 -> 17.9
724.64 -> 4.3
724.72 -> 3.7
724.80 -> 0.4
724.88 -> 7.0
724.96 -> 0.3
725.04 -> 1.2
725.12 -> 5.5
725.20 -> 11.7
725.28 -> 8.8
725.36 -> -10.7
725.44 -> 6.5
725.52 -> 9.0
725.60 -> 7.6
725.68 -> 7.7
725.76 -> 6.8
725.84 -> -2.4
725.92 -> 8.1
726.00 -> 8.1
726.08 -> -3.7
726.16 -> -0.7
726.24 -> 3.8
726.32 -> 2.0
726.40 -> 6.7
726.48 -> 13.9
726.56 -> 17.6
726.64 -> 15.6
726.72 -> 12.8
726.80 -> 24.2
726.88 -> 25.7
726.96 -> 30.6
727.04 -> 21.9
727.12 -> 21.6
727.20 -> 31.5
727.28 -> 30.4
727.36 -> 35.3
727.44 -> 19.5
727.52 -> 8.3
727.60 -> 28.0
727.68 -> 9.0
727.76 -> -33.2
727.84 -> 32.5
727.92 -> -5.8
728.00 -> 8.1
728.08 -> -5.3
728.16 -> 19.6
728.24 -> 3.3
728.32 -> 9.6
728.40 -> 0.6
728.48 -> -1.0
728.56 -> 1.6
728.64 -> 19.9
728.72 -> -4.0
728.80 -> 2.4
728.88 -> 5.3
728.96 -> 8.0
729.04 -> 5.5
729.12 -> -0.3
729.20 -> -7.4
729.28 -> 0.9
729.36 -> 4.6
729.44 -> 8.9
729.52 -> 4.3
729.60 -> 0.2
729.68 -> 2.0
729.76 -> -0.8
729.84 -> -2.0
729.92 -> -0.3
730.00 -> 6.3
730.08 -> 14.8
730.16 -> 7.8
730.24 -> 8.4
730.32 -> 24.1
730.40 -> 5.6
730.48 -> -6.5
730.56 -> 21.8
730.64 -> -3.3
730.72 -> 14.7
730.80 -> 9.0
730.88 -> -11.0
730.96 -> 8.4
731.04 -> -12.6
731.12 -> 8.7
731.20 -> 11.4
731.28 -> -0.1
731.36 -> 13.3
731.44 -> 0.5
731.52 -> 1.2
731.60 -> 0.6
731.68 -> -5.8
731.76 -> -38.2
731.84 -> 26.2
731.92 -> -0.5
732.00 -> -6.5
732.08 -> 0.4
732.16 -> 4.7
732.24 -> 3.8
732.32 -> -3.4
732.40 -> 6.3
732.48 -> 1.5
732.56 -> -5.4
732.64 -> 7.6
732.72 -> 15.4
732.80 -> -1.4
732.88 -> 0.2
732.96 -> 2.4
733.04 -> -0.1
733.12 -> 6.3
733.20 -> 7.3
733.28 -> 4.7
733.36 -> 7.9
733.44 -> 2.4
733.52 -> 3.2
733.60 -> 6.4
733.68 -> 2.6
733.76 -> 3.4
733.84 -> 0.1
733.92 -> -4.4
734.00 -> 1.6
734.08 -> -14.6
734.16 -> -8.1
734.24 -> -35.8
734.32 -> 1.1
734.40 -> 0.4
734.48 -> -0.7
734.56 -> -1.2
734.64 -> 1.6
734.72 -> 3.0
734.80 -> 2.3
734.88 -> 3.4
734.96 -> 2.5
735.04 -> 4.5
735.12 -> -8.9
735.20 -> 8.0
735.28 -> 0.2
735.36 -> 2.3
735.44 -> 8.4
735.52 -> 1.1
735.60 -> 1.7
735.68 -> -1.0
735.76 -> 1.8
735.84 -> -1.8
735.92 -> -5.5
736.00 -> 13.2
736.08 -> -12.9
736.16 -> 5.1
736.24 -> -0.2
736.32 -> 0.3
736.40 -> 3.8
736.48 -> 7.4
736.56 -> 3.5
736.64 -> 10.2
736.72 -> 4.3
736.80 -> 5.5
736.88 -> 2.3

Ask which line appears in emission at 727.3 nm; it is [O II] 3727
